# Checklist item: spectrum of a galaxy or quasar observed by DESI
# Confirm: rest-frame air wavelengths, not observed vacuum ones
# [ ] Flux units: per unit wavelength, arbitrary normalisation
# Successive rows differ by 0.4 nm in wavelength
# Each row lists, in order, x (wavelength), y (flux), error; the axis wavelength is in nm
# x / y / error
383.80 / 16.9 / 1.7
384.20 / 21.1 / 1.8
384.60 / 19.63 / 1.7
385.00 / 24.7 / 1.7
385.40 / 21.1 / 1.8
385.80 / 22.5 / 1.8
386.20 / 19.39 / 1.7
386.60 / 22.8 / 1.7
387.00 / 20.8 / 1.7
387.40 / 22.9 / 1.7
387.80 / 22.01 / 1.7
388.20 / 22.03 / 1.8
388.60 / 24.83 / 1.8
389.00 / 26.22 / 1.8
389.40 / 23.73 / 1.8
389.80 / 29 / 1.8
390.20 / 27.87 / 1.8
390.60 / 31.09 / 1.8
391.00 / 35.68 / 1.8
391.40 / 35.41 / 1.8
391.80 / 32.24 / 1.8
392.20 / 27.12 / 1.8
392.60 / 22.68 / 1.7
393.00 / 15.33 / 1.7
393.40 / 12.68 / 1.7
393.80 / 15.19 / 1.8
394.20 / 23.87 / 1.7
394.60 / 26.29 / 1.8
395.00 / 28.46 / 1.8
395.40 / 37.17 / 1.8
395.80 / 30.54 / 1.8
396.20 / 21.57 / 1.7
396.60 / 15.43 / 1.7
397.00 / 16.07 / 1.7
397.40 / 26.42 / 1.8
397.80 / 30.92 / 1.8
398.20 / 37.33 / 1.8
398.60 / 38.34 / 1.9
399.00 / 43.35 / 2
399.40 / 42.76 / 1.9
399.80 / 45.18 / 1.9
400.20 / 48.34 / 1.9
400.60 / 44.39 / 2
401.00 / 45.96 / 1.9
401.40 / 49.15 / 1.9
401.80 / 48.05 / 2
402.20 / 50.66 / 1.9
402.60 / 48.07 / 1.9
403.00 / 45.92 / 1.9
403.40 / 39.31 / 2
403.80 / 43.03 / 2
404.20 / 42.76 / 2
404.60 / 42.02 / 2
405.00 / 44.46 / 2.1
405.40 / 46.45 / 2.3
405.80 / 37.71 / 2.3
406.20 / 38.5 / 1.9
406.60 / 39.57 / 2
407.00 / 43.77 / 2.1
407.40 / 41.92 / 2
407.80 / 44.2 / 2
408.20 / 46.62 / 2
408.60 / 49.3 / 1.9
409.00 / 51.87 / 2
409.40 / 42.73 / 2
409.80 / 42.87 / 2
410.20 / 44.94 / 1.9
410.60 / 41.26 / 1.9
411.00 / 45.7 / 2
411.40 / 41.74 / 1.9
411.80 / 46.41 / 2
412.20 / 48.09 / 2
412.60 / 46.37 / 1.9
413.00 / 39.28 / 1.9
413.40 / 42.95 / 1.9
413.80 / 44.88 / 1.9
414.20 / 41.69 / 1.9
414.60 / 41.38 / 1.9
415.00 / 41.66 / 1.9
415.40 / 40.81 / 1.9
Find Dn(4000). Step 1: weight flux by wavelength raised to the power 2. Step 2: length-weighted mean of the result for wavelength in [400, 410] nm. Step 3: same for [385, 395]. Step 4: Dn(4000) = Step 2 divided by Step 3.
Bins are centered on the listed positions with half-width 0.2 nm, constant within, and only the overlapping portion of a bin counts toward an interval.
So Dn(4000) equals 1.98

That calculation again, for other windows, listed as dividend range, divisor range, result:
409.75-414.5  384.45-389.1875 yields 2.22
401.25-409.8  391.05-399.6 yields 1.69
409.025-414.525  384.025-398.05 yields 1.99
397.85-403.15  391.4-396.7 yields 1.90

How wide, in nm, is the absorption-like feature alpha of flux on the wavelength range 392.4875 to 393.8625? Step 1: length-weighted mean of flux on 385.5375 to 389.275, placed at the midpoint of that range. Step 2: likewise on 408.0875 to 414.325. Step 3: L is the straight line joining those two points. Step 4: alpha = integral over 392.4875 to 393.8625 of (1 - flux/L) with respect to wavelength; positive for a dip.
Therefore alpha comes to 0.58 nm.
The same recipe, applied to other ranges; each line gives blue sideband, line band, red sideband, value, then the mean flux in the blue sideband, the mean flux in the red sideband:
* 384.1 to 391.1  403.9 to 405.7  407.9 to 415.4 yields -0.230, 24.2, 44.3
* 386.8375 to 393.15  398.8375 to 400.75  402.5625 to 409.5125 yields -0.409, 26.3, 43.7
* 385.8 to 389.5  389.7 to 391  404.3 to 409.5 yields -0.234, 22.7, 43.8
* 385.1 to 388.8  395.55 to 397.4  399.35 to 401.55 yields 0.806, 22.1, 46.1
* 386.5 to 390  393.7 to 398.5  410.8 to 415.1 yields 0.627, 23.8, 43.7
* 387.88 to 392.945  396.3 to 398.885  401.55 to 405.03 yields 0.681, 27.6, 45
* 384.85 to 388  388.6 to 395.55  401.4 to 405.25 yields 0.710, 22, 45.2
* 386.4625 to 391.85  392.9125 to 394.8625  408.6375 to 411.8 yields 0.742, 26.8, 44.8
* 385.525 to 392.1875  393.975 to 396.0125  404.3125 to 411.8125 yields 0.177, 26.1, 43.7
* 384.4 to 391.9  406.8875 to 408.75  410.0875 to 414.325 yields -0.208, 25.4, 44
